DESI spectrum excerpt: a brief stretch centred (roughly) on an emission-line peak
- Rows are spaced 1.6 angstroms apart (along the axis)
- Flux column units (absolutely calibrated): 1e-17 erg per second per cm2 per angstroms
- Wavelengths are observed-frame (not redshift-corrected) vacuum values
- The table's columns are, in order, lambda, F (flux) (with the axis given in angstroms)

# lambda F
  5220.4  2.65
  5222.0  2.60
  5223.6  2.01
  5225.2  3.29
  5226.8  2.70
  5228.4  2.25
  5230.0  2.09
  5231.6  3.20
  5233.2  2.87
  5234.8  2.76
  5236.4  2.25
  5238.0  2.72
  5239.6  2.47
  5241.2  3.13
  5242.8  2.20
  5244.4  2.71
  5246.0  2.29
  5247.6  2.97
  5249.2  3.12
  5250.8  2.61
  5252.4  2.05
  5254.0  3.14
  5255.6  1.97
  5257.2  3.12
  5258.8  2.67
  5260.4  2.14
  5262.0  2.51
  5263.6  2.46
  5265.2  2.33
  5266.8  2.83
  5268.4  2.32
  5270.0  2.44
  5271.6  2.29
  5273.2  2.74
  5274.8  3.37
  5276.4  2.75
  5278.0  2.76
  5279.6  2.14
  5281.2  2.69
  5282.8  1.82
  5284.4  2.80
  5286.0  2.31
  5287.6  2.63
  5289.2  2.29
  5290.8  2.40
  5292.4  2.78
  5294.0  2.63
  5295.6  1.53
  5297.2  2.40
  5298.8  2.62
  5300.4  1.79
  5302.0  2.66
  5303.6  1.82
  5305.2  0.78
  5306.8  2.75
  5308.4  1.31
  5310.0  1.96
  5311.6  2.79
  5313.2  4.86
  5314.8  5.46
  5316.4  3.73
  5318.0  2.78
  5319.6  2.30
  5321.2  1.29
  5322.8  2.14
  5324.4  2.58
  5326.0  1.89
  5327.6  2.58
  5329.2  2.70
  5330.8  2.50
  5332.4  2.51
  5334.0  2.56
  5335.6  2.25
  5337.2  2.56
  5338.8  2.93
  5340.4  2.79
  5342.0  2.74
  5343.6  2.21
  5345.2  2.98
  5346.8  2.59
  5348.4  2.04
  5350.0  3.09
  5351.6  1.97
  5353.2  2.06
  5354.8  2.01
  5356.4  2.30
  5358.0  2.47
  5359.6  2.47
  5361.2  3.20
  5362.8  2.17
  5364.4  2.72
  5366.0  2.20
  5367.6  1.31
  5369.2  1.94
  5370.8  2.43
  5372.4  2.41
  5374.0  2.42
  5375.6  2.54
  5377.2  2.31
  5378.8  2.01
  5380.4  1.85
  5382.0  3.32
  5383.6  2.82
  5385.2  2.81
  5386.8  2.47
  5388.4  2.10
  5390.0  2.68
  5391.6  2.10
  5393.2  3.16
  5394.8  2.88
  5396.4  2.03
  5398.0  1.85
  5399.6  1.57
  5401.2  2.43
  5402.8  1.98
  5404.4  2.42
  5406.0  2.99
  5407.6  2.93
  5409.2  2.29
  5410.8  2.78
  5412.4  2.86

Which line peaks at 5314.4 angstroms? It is H-gamma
